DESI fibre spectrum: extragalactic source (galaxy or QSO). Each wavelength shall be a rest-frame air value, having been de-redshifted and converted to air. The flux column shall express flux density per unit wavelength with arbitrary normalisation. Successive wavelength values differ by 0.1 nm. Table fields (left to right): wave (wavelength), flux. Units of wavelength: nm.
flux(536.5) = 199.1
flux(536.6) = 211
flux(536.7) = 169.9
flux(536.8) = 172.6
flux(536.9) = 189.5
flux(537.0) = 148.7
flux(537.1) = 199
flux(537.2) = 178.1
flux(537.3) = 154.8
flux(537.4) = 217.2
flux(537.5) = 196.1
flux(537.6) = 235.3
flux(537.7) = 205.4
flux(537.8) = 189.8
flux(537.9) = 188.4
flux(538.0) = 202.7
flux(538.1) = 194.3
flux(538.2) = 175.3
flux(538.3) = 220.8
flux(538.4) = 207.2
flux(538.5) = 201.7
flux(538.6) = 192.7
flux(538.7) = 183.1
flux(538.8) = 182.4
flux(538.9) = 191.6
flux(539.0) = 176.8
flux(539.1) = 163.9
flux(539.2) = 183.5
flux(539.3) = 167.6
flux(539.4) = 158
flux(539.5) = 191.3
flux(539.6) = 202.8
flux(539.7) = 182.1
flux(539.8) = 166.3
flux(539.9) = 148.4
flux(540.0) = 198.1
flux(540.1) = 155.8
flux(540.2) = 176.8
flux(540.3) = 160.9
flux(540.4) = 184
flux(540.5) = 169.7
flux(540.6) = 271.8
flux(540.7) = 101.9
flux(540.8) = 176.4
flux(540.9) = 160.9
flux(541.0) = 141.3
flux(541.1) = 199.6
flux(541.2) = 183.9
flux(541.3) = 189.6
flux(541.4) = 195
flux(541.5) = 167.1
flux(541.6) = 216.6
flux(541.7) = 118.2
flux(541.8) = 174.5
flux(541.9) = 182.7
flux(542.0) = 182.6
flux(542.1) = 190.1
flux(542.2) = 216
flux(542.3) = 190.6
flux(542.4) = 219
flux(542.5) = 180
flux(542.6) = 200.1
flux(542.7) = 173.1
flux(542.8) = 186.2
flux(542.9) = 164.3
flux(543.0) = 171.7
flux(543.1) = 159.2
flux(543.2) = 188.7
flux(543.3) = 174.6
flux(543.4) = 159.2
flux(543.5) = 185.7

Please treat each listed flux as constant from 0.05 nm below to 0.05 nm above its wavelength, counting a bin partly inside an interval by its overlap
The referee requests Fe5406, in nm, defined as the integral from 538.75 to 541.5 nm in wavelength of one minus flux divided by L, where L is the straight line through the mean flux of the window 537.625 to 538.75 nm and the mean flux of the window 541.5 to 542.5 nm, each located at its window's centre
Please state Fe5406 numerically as 0.21 nm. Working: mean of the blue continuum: 197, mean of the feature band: 177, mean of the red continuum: 186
